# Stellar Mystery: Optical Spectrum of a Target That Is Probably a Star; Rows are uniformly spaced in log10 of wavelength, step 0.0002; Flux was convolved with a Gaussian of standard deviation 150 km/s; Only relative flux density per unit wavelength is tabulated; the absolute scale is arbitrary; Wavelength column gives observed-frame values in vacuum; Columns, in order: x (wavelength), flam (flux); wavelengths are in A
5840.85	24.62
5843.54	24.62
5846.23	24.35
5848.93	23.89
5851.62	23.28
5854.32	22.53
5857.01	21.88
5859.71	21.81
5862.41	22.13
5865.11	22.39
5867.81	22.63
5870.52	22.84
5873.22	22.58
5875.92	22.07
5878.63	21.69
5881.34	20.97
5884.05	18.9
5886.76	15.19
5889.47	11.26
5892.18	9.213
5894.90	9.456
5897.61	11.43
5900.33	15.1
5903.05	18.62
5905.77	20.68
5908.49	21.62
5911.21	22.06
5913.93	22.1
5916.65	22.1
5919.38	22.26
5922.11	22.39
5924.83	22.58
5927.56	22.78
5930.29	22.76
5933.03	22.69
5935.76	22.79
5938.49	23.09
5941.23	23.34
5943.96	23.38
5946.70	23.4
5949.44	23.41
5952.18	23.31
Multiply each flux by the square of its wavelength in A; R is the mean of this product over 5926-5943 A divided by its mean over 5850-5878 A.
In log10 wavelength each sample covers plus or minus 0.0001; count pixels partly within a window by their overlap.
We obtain 1.05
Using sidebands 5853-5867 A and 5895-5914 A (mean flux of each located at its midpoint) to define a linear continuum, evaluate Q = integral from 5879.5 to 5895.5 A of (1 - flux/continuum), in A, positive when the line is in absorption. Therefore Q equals 4.1 A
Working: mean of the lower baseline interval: 22.2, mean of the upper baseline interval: 18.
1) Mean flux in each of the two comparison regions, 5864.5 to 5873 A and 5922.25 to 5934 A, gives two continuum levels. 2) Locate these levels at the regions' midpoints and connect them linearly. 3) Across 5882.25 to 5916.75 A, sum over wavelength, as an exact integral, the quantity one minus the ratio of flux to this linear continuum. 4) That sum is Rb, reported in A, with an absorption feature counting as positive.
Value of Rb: 9.2 A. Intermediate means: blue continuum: 22.6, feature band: 16.6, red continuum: 22.7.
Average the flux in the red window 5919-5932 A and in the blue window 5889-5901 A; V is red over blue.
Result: 2.04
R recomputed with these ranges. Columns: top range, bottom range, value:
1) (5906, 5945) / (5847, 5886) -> 1.04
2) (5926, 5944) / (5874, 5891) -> 1.27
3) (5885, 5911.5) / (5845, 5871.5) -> 0.68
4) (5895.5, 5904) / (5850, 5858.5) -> 0.65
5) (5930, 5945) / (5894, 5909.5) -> 1.44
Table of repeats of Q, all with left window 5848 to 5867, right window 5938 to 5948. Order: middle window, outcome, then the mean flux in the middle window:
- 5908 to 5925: 0.7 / 22.2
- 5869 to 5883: 0.5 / 22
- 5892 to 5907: 5.6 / 14.4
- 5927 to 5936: 0.2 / 22.7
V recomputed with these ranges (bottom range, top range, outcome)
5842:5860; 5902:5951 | 0.96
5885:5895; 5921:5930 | 1.92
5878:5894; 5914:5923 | 1.41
